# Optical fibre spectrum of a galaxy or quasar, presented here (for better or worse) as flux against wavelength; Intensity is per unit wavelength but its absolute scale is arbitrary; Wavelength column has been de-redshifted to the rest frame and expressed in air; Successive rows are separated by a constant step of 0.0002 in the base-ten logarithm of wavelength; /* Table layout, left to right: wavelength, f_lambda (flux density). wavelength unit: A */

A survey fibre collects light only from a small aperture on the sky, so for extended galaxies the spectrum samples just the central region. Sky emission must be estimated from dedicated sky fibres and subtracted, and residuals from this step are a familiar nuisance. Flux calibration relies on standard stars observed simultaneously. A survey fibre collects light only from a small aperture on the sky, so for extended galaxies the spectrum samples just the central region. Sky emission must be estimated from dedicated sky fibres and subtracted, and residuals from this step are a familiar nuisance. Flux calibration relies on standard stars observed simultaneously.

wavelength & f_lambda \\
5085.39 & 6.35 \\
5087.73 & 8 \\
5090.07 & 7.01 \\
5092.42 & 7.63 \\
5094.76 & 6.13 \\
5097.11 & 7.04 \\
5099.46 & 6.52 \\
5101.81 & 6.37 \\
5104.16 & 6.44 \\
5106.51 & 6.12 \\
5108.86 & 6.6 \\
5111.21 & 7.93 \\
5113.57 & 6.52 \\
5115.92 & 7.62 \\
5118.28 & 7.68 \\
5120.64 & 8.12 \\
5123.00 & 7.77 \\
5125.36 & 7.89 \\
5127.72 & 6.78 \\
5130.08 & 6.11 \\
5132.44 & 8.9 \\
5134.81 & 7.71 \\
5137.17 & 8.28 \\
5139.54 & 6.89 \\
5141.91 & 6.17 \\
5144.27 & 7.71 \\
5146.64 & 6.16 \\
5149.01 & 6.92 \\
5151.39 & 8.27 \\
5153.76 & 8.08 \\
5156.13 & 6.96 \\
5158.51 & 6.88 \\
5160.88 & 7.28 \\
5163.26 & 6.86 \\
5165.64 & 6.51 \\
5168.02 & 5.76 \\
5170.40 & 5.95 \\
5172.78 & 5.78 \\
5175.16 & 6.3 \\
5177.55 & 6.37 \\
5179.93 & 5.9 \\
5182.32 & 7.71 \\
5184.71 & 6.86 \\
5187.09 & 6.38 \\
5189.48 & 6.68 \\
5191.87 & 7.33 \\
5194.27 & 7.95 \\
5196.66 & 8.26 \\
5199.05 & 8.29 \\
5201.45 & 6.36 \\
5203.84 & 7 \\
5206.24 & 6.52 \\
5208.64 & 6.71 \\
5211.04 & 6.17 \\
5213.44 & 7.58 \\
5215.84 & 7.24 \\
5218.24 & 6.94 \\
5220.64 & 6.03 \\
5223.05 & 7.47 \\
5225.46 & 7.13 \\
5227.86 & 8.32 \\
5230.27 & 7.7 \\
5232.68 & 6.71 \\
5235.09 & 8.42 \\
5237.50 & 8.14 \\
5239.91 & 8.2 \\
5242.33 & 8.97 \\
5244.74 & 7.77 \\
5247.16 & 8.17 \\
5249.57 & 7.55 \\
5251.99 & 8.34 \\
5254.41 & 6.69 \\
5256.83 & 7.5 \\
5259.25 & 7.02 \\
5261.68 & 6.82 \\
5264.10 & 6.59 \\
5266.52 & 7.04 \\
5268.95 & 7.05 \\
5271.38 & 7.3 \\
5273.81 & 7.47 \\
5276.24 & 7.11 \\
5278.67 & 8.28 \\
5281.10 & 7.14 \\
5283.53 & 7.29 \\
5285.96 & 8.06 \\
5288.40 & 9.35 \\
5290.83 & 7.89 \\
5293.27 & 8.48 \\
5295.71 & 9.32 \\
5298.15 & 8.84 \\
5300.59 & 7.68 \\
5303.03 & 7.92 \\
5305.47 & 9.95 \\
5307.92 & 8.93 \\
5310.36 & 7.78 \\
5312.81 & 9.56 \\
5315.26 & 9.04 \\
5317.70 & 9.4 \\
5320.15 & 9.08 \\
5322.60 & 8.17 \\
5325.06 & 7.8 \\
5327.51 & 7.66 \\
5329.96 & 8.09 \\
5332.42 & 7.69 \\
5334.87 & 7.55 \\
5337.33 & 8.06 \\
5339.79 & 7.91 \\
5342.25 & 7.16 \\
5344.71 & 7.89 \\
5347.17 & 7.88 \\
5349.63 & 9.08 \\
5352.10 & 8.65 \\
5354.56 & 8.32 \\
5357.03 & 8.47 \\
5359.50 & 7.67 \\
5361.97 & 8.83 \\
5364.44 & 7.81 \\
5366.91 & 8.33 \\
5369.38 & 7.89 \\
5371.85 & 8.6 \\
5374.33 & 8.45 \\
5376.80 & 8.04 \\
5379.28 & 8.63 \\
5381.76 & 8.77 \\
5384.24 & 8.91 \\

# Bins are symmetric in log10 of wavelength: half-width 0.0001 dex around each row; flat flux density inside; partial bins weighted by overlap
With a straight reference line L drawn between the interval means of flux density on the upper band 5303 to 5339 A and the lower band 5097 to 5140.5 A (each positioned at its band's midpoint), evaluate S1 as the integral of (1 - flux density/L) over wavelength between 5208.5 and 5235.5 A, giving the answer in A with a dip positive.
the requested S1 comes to 2.3 A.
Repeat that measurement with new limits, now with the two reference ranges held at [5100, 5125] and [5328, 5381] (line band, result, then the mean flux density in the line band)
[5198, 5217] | 1.39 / 6.97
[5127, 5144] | -0.18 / 7.3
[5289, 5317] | -2.73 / 8.7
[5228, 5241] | -0.39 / 7.87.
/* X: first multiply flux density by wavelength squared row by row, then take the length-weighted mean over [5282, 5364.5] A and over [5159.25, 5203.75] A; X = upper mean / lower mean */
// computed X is 1.29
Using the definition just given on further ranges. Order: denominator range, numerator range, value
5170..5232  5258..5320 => 1.20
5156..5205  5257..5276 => 1.07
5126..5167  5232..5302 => 1.13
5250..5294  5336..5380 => 1.13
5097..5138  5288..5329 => 1.28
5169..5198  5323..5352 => 1.24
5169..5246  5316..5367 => 1.20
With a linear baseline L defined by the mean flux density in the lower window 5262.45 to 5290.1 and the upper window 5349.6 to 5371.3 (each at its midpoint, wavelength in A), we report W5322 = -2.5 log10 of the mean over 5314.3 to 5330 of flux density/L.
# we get -0.07 mag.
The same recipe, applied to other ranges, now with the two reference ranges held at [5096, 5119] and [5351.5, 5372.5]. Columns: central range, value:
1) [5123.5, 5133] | -0.06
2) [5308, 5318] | -0.12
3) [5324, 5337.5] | 0.04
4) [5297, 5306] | -0.07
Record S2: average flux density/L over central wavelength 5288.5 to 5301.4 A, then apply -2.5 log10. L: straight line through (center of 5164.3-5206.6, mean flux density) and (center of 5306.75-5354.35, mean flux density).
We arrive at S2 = -0.083 mag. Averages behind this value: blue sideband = 6.78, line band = 8.55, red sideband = 8.28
